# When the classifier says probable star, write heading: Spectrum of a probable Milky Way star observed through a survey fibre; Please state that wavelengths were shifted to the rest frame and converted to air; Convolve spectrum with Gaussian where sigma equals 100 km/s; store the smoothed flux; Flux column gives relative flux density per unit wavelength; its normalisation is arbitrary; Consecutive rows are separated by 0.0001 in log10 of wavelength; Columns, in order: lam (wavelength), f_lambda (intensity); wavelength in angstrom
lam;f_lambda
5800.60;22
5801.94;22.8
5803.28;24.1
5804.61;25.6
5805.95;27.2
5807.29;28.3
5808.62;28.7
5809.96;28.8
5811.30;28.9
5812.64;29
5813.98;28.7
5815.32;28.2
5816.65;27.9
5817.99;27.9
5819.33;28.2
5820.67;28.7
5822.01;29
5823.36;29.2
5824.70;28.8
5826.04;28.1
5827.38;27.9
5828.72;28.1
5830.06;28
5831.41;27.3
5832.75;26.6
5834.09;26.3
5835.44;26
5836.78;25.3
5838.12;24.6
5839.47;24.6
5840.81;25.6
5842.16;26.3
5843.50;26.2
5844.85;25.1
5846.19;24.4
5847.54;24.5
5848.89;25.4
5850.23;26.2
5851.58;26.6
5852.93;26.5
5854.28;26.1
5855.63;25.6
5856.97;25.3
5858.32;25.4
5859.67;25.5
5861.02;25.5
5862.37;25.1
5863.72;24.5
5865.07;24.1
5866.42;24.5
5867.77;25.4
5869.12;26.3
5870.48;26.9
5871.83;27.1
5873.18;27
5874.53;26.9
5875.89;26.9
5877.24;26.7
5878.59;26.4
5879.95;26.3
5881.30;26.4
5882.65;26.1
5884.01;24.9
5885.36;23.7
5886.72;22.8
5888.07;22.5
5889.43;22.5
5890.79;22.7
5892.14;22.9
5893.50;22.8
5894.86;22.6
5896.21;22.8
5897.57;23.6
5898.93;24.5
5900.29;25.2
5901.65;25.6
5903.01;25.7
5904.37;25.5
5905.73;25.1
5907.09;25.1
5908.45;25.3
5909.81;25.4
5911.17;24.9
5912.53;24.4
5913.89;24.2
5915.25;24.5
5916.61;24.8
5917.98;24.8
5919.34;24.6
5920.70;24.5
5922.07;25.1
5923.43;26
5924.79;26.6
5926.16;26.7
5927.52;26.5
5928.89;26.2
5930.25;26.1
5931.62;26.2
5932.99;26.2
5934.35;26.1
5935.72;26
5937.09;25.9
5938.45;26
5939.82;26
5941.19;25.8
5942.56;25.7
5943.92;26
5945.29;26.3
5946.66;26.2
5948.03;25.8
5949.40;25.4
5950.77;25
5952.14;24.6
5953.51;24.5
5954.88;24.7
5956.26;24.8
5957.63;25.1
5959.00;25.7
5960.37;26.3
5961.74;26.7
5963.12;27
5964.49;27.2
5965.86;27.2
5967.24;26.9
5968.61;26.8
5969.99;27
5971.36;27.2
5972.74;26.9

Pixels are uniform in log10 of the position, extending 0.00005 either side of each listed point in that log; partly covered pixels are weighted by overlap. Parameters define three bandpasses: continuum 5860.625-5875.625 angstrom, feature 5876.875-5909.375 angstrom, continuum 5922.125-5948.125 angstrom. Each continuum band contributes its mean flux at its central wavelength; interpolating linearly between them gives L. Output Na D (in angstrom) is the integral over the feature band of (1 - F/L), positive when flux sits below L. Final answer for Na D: 1.8 angstrom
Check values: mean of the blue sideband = 25.8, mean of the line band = 24.5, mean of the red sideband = 26.1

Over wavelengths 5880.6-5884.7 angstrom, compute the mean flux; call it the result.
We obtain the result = 25.8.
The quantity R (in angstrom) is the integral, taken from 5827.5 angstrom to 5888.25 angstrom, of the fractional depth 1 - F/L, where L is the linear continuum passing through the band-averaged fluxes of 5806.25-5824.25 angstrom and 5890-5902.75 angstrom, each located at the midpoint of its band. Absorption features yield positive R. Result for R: 0.5 angstrom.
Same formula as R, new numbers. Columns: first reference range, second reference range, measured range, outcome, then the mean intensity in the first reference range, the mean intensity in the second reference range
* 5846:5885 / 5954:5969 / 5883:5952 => 2.69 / 25.8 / 26.2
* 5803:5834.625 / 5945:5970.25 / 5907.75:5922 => 0.96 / 28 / 25.9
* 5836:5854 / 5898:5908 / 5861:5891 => 0.04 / 25.5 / 25.2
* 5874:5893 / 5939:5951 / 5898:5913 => 0.02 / 24.8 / 25.8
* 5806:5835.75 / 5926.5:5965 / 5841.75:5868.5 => 2.04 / 28.1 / 25.9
